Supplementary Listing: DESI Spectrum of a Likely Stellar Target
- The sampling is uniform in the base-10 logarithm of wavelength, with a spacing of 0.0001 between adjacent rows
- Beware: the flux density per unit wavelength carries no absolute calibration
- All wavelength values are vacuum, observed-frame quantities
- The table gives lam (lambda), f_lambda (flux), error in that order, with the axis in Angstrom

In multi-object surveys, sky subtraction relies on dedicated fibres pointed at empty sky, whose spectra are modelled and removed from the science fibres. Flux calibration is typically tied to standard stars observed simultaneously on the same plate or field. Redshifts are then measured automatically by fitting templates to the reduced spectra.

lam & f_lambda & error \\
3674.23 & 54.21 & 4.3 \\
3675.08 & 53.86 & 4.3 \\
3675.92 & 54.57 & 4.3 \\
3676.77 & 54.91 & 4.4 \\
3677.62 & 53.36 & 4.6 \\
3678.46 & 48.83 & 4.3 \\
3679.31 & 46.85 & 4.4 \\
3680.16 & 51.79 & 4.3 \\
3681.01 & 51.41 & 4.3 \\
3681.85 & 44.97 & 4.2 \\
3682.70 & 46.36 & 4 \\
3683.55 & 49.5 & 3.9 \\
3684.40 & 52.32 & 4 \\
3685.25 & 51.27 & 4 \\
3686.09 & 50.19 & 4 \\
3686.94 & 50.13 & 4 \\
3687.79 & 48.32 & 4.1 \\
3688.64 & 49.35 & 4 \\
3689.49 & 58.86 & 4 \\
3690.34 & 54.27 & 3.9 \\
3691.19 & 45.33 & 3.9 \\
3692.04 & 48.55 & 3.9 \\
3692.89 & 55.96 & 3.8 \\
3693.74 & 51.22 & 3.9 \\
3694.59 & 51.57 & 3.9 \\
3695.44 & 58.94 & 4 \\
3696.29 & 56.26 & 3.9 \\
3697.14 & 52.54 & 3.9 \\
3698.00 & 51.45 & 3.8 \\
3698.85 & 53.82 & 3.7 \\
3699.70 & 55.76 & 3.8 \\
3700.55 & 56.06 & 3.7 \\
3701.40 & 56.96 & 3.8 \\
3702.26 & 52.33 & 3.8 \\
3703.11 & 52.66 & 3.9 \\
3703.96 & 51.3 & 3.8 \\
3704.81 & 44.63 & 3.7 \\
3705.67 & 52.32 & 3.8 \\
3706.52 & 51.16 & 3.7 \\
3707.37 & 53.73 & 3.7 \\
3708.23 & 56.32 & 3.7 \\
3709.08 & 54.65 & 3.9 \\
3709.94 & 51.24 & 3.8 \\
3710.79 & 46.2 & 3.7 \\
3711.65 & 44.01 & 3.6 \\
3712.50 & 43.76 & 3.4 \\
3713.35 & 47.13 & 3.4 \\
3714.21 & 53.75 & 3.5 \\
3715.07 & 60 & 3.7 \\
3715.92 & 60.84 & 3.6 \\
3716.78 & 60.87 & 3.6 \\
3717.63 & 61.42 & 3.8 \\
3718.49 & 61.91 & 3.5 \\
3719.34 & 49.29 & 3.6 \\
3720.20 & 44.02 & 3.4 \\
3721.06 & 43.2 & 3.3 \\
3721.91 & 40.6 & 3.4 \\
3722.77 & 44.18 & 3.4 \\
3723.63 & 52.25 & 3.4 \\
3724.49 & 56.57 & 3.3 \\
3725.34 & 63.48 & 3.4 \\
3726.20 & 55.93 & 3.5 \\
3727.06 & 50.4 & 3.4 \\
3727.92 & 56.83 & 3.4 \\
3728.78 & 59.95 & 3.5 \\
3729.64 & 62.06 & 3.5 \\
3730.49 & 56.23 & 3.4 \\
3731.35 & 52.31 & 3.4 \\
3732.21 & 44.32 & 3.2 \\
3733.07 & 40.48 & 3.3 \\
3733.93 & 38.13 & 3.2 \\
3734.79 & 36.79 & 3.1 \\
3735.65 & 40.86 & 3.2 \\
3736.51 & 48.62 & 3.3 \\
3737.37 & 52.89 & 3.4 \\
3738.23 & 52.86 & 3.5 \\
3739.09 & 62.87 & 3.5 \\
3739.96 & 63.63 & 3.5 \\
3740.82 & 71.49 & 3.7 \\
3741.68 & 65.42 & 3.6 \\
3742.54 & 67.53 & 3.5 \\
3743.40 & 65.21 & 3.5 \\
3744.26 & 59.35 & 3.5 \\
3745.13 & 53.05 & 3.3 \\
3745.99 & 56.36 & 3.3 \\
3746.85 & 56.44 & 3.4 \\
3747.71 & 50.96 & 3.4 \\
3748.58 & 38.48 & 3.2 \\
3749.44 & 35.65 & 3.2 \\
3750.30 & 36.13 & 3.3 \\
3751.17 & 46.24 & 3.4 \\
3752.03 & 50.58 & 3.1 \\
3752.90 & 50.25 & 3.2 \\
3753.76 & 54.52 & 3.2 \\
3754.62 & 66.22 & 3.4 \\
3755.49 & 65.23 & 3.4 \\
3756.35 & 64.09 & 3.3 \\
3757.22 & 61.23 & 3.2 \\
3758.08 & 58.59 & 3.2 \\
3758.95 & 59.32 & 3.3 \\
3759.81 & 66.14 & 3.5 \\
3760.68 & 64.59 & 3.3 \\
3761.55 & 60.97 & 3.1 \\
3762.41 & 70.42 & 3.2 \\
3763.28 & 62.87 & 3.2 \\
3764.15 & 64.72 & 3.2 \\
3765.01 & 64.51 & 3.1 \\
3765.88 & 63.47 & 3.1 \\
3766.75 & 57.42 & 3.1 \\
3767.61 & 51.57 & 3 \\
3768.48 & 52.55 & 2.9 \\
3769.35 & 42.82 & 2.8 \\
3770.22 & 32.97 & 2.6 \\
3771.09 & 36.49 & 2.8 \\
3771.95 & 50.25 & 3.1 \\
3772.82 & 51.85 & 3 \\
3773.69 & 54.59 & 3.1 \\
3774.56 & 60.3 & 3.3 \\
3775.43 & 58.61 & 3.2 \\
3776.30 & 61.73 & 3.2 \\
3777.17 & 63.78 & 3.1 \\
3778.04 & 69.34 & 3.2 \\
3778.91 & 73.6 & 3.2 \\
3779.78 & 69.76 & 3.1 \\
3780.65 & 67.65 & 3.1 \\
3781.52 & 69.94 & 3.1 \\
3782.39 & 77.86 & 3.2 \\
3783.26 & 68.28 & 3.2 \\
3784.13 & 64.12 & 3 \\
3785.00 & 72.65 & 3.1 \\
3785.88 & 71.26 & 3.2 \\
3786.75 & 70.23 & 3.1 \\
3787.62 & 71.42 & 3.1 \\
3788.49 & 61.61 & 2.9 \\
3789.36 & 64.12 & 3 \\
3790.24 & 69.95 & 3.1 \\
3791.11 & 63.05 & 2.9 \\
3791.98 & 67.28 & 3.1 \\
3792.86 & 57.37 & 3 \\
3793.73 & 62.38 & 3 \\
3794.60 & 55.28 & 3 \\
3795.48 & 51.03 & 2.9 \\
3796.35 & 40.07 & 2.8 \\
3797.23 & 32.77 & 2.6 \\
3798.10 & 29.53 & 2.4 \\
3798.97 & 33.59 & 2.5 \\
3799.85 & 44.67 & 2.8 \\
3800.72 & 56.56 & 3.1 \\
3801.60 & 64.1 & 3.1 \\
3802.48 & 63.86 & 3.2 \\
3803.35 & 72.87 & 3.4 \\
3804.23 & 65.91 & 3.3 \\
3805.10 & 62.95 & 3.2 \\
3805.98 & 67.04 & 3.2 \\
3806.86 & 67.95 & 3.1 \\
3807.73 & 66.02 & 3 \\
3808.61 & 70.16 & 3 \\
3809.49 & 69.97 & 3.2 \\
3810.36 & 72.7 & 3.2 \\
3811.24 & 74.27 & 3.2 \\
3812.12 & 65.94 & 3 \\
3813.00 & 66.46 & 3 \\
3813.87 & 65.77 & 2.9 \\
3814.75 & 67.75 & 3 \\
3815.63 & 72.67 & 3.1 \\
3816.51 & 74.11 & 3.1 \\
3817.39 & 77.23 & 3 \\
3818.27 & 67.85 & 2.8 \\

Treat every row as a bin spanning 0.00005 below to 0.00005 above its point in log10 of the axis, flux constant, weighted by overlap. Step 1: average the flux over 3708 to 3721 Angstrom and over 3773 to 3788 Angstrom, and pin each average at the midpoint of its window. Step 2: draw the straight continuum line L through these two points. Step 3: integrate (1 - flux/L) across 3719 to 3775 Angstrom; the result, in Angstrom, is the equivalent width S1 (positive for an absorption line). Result 5.3 Angstrom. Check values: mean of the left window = 52.7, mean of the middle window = 54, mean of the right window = 67.1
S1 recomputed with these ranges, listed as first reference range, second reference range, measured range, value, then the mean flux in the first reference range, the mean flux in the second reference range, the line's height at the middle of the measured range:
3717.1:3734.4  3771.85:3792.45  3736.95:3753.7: 0.58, 51.7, 65.8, 56.6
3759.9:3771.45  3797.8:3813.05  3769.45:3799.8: 0.17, 56.2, 62.1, 59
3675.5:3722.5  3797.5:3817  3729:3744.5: 0.36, 51.8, 63.2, 55.8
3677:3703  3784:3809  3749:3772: 0.78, 51.9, 59.9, 57.2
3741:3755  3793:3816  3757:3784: -1.99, 53.6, 60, 56.2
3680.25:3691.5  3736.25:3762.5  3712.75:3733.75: 0.51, 50.3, 57.2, 54.3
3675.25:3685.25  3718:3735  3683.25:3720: -1.53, 50.6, 50.7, 50.6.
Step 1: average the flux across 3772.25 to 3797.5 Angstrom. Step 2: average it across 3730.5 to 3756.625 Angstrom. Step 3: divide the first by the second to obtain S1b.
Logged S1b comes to 1.2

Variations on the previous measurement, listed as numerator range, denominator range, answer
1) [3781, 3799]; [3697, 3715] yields 1.17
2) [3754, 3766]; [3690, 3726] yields 1.21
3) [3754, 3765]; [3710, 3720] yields 1.19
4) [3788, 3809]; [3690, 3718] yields 1.09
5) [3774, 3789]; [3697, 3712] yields 1.30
